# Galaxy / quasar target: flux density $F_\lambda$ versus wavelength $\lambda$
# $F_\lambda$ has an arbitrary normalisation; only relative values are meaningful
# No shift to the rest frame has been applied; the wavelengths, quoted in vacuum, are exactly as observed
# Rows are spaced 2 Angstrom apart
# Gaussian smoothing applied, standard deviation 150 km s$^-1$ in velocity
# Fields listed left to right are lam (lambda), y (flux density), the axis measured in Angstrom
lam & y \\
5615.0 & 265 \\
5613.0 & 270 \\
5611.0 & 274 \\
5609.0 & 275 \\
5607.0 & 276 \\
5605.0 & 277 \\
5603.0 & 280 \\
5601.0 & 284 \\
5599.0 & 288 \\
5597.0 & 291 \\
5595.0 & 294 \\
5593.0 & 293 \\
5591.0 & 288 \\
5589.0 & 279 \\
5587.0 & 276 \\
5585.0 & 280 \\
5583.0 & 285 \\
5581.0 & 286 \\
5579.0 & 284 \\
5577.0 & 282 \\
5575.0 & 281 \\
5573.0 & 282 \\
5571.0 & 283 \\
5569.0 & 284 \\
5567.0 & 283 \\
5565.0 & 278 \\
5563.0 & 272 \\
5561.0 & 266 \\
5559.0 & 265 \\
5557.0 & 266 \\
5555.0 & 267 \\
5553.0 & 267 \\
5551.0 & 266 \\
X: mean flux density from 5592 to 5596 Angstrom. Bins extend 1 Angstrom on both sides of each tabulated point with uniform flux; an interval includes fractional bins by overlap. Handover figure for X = 294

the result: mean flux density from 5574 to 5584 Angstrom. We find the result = 284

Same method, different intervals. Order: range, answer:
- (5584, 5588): 278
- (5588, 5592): 284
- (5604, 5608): 276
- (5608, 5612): 274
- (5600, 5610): 278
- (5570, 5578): 282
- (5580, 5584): 286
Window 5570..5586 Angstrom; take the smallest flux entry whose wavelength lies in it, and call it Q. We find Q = 280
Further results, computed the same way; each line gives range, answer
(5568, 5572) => 283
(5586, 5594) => 276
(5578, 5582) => 284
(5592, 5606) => 277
